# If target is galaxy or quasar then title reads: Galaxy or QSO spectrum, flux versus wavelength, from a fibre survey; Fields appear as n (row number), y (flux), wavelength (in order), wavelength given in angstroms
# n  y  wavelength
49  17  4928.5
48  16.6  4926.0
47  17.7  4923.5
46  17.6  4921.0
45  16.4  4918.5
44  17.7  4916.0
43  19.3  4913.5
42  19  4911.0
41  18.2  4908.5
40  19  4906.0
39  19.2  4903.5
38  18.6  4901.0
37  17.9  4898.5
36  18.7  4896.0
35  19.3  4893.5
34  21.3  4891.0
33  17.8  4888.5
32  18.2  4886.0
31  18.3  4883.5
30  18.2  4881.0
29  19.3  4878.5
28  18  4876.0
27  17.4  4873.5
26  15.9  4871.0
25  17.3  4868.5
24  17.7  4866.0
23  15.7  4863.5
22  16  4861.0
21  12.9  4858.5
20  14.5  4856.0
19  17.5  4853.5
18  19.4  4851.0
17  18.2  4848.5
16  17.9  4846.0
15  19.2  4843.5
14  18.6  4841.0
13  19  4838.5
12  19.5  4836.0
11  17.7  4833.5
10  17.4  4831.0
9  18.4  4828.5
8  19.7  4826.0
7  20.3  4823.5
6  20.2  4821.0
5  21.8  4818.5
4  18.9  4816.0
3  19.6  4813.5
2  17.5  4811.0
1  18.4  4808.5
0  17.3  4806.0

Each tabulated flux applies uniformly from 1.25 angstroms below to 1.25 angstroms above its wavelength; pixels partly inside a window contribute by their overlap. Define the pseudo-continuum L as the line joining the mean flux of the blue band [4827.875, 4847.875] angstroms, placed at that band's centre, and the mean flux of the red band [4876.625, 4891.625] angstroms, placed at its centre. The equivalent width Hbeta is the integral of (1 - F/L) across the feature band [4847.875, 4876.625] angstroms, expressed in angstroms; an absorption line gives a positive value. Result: 3.01 angstroms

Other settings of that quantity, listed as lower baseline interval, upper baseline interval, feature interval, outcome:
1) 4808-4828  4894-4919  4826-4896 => 4.3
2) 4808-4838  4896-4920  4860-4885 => 1.7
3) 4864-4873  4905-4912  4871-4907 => -1.5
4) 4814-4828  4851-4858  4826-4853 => -1.0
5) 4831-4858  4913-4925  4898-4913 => -0.9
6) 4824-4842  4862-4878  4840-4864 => 1.2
